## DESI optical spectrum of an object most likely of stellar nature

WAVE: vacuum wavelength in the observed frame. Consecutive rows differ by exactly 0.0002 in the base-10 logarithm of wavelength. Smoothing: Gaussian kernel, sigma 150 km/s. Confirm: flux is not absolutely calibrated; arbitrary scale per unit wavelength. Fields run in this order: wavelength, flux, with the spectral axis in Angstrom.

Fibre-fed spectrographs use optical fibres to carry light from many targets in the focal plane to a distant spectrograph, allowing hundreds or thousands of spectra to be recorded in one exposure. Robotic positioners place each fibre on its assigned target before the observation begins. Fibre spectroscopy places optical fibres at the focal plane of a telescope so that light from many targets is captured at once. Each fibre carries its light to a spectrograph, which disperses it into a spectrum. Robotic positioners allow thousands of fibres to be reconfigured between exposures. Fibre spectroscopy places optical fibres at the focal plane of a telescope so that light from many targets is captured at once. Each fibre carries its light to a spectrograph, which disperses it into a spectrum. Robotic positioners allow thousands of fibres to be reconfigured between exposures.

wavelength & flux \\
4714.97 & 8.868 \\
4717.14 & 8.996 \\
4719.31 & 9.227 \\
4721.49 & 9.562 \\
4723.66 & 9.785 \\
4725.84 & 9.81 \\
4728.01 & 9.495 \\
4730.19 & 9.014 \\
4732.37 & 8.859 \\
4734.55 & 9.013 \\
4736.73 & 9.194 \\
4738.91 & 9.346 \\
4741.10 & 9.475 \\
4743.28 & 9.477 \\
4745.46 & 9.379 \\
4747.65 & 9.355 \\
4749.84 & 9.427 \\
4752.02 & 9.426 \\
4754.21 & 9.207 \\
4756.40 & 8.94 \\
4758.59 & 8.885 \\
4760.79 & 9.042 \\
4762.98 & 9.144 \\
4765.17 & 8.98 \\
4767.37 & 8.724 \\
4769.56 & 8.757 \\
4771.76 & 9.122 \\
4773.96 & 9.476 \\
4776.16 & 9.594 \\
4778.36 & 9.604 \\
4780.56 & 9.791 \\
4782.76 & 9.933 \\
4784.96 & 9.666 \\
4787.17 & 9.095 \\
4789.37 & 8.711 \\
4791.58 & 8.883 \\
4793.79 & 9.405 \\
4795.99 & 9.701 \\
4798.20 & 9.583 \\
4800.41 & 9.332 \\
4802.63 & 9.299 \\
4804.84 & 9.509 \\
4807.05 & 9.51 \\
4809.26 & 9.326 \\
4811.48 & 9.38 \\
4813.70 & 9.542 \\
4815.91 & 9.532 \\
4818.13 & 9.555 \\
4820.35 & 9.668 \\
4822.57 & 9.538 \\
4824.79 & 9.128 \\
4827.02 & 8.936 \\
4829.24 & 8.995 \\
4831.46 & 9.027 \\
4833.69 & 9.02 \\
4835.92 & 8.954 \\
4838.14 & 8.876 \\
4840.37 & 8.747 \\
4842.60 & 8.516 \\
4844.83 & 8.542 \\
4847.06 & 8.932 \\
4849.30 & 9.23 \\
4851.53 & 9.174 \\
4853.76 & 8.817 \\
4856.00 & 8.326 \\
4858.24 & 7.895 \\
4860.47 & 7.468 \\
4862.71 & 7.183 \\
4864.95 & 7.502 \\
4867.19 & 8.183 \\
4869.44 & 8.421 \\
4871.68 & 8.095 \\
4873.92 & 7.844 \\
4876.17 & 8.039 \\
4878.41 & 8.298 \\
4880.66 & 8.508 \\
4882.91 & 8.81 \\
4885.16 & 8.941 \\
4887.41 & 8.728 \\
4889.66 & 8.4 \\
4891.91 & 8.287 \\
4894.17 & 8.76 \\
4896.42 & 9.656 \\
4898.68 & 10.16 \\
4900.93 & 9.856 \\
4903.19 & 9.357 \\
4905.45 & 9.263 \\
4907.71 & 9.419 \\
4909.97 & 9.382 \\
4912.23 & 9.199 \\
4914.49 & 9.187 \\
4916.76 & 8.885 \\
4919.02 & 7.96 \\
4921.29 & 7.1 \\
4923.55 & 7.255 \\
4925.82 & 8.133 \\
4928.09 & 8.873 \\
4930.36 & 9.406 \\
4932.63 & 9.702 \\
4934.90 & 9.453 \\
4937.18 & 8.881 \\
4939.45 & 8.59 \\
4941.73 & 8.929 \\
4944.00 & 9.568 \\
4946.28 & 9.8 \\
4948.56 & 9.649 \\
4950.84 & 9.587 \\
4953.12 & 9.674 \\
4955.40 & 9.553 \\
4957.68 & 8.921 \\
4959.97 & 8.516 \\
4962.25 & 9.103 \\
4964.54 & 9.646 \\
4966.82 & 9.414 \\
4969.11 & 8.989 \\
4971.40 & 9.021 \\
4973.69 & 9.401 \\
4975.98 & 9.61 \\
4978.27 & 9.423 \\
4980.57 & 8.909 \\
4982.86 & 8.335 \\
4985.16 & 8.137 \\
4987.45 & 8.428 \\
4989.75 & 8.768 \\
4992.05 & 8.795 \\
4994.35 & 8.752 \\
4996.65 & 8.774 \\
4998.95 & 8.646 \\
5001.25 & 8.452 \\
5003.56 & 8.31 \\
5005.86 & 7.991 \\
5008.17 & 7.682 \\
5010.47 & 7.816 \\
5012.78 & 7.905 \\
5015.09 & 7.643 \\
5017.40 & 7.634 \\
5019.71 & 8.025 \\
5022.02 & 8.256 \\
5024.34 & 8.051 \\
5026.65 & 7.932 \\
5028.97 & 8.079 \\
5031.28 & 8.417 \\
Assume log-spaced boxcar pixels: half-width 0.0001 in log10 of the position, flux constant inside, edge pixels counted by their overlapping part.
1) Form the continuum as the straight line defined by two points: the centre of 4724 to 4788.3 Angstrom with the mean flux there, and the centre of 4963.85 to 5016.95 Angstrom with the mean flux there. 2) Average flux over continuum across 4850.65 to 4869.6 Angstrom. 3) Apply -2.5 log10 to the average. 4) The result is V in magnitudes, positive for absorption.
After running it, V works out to 0.12 mag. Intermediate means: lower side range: 9.29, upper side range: 8.62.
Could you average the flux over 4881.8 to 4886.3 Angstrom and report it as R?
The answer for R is 8.87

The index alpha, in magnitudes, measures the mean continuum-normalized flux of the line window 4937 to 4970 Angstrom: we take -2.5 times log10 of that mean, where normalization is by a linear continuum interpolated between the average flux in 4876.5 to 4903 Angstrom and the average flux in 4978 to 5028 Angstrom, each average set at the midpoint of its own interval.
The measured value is -0.09 mag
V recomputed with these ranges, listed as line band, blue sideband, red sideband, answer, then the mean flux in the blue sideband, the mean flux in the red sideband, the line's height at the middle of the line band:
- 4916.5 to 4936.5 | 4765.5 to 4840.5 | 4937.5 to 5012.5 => 0.06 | 9.3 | 8.9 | 9.01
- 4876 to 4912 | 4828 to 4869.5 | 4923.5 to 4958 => -0.02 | 8.52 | 9.19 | 8.85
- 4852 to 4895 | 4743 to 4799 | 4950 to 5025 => 0.09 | 9.28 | 8.67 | 8.99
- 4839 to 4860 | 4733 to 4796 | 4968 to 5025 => 0.04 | 9.26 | 8.47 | 8.97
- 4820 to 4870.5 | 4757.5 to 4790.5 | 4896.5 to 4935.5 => 0.06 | 9.23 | 8.99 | 9.11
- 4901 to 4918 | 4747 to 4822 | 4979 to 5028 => -0.07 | 9.33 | 8.26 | 8.72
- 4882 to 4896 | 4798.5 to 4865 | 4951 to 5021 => 0.02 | 8.94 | 8.69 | 8.85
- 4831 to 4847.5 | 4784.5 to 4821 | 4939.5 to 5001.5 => 0.06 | 9.39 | 9.07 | 9.32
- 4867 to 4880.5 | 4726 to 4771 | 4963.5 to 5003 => 0.11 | 9.17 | 8.9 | 9.03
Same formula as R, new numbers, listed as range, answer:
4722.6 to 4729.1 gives 9.7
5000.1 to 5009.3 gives 8.11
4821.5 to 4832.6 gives 9.12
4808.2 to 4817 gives 9.44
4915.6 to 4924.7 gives 7.8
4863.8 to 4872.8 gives 8.05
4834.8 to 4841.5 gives 8.86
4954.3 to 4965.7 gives 9.15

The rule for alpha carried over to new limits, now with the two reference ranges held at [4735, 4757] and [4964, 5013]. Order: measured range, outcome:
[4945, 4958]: -0.092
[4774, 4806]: -0.027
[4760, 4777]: 0.020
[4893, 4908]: -0.067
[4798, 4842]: -0.015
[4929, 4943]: -0.040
